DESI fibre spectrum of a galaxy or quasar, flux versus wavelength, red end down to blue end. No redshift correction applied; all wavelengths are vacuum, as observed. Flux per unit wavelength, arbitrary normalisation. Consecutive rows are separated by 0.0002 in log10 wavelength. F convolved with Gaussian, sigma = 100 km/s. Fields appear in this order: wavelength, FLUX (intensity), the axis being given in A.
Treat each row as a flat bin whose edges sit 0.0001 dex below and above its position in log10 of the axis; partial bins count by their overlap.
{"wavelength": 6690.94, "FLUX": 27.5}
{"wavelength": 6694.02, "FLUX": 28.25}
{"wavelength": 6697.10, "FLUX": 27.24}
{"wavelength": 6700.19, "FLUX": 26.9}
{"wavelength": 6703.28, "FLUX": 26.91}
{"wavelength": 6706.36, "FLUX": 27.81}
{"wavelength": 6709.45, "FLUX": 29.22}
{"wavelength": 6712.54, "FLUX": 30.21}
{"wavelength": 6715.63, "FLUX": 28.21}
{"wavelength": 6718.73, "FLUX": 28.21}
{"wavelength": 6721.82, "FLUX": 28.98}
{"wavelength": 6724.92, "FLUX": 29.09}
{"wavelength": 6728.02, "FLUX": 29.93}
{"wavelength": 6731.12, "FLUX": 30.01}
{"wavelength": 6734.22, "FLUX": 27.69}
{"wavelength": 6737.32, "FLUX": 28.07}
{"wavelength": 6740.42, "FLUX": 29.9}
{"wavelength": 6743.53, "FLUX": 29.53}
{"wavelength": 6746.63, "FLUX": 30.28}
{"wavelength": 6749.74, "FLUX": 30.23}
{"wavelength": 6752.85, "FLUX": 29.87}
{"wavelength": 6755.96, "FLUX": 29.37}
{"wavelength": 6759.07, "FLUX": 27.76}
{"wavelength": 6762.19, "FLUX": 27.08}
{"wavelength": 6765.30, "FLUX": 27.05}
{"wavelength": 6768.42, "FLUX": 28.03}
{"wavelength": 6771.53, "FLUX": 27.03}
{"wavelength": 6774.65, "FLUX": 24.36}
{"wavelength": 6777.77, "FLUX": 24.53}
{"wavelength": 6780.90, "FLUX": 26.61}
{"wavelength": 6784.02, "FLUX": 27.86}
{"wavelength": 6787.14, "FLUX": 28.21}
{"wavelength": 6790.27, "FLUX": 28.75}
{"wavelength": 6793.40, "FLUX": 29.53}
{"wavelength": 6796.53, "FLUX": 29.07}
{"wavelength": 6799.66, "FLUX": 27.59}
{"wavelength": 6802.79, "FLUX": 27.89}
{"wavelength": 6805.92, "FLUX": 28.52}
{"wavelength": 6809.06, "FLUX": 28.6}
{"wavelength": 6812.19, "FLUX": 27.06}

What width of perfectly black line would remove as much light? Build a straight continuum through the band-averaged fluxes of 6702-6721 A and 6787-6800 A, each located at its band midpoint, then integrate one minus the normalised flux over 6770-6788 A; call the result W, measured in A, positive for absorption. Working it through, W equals 1.5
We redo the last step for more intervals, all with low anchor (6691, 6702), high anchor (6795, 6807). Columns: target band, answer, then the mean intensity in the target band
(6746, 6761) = -0.8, 29.4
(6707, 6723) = -0.8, 28.9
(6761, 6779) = 1.1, 26.4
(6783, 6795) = -0.2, 28.6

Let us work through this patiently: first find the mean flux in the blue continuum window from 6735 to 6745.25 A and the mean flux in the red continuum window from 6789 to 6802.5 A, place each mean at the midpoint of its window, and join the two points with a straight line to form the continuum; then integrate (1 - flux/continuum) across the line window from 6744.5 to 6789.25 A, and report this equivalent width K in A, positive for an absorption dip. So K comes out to 1.7 A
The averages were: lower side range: 29.1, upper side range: 28.7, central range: 27.8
